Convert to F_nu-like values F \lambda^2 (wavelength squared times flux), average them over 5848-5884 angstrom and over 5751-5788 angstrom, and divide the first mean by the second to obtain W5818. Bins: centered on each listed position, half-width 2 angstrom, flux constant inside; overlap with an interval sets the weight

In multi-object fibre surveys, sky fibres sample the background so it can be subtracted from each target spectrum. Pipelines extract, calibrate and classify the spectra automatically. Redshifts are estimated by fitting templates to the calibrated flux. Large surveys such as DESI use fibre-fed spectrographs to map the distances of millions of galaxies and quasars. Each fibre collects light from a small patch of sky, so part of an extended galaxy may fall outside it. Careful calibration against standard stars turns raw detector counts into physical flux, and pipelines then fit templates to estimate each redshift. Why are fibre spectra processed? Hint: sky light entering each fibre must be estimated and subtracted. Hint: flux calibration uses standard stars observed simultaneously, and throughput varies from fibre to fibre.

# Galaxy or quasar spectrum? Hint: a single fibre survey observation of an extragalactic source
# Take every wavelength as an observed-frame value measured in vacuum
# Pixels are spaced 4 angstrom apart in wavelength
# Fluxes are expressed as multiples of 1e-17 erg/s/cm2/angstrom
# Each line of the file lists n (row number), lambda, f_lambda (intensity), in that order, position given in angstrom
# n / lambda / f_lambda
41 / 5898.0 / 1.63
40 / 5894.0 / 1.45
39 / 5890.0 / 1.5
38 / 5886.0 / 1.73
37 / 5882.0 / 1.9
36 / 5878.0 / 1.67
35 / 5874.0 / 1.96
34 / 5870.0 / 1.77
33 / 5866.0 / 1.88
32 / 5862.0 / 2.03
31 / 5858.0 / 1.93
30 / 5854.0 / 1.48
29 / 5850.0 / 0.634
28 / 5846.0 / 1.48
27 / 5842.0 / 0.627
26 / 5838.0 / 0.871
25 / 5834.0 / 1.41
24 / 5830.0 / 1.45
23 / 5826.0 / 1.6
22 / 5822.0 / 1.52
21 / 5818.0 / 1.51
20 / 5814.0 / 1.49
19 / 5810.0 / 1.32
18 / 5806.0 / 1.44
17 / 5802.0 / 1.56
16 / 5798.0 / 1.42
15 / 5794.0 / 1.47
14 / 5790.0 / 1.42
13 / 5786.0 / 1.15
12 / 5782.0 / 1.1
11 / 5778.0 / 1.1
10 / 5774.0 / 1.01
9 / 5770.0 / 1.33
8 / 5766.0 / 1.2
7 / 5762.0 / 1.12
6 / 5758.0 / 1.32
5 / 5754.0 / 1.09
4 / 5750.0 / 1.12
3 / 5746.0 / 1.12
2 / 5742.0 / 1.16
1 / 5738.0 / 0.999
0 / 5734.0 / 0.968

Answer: 1.5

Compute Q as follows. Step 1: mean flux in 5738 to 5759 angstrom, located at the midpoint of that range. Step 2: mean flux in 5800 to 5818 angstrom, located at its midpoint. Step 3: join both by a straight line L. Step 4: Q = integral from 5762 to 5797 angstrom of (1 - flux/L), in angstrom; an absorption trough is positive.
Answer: 2.2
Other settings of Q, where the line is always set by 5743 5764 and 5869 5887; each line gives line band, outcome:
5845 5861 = 2.56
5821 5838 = 1.45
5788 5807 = -1.04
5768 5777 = 0.66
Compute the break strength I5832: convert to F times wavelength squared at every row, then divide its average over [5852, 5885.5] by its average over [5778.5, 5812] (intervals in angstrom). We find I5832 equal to 1.4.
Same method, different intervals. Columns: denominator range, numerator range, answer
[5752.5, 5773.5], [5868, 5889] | 1.55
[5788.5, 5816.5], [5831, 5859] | 0.83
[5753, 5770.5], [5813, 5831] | 1.28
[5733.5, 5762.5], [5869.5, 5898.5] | 1.59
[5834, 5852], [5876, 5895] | 1.76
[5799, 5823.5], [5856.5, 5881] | 1.30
